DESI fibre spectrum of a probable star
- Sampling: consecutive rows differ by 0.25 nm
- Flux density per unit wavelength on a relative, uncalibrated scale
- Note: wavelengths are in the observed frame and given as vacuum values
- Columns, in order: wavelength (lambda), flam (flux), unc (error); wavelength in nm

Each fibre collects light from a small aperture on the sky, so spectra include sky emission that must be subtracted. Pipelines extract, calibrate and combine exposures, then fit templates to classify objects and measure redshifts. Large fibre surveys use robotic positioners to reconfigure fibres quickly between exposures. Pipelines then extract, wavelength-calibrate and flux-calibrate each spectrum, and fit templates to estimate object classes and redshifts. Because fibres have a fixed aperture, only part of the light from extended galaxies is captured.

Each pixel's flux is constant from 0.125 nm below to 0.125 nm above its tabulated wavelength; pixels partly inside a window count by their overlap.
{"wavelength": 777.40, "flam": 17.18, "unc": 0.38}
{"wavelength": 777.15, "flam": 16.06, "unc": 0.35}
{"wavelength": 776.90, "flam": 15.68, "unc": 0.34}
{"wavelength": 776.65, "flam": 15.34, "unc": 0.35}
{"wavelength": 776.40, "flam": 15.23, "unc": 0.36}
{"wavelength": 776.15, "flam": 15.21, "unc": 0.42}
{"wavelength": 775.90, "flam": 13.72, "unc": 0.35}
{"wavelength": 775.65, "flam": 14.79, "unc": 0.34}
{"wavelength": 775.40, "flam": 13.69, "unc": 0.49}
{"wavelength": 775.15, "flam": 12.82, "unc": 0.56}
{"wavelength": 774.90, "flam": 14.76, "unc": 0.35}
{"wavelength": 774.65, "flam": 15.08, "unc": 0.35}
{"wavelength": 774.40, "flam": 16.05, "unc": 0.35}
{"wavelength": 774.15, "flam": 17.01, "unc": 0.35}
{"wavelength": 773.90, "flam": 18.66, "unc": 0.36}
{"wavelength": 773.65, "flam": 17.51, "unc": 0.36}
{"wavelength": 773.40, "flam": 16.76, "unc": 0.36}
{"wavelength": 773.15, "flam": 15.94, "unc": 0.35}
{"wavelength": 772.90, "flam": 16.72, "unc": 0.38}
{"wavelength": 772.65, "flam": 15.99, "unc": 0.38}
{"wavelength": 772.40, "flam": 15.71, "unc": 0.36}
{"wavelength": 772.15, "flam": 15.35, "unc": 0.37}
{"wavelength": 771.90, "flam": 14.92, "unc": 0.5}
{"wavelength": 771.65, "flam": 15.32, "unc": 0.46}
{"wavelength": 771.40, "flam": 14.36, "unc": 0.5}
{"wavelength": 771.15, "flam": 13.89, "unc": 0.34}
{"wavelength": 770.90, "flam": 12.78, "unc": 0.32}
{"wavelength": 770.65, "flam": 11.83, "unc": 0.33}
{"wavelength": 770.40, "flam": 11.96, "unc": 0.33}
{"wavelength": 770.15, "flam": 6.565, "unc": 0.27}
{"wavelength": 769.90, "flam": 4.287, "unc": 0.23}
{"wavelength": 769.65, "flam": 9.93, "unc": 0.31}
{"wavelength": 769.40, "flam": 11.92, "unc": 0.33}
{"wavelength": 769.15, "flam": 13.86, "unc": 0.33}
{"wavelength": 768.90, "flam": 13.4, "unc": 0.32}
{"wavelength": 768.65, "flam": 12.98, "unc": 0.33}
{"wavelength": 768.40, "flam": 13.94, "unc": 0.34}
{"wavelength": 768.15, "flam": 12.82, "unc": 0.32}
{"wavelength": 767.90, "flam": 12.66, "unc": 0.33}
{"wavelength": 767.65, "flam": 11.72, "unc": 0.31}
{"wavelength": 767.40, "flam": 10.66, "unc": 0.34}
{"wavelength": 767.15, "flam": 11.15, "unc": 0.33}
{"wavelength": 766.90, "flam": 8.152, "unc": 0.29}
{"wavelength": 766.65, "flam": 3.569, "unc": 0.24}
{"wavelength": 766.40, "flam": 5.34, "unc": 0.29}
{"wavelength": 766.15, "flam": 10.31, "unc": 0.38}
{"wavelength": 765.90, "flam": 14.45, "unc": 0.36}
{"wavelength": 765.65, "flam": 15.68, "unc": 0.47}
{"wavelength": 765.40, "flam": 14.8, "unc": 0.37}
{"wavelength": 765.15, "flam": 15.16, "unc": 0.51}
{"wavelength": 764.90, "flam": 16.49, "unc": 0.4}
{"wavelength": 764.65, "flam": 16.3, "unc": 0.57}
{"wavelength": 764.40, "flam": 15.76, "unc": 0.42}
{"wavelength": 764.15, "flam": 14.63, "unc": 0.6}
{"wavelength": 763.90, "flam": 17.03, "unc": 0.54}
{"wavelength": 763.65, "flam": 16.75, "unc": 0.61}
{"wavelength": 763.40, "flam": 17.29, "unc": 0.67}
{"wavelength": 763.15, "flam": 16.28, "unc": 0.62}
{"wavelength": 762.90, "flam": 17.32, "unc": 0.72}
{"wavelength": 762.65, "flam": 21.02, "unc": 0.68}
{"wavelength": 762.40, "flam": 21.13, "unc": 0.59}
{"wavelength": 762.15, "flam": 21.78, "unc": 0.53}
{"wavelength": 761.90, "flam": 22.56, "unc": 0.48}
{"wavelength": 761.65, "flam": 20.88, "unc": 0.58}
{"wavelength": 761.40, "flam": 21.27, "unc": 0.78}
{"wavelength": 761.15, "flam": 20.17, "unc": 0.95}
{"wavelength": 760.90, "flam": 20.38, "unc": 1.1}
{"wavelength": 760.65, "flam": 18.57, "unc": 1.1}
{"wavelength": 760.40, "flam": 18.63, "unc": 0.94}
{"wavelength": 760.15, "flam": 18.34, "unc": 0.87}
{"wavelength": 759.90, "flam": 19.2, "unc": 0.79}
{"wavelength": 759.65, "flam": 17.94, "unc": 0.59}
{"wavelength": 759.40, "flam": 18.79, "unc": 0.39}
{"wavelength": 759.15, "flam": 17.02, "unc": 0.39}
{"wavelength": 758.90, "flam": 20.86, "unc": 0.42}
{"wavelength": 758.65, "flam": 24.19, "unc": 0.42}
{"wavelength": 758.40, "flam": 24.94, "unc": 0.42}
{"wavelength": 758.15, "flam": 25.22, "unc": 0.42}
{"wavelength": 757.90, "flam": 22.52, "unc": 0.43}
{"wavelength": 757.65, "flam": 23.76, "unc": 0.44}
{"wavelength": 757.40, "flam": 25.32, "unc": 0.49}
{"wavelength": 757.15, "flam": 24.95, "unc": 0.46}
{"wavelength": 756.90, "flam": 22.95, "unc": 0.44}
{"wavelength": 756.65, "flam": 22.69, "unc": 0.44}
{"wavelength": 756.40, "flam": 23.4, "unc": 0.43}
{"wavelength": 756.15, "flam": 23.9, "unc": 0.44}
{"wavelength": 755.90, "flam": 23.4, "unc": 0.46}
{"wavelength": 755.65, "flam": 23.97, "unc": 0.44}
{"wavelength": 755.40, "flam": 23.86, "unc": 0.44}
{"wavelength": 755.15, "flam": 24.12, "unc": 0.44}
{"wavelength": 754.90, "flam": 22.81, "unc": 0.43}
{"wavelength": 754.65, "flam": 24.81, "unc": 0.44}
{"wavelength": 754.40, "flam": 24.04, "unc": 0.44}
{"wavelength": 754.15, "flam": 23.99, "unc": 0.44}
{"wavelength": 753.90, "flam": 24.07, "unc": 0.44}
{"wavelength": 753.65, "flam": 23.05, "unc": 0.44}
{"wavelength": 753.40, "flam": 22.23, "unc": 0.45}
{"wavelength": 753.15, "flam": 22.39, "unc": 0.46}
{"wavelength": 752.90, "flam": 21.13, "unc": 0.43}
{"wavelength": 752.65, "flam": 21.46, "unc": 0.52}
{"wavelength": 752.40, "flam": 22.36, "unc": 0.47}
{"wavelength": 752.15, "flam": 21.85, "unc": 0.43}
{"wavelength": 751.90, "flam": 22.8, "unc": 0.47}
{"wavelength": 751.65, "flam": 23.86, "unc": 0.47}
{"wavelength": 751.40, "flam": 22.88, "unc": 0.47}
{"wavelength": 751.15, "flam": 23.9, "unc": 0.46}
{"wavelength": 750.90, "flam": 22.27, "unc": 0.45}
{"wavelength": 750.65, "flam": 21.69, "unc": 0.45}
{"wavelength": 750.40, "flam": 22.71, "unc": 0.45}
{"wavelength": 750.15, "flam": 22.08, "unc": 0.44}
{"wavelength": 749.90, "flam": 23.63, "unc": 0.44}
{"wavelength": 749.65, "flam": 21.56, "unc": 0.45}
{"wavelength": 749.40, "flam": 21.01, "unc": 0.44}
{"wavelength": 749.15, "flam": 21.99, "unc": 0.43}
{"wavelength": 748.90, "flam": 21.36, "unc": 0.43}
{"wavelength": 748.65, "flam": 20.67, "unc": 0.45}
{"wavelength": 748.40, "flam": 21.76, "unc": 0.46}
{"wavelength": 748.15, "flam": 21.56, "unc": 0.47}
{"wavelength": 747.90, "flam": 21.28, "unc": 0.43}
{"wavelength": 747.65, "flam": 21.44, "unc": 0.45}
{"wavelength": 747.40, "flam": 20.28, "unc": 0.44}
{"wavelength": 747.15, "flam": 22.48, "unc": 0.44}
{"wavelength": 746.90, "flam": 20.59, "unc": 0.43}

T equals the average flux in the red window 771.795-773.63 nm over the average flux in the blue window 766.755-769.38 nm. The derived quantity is 1.33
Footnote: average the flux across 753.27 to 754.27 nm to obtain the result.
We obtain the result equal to 23.3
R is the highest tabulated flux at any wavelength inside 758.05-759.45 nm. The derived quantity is 25.22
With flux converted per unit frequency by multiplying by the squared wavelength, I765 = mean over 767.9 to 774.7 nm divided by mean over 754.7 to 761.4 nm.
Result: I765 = 0.65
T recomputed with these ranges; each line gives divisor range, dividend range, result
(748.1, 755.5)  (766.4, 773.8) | 0.55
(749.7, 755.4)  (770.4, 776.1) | 0.66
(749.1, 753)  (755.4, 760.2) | 1.00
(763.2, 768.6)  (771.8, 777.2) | 1.19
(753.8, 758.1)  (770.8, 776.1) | 0.64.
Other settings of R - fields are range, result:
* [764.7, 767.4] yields 16.49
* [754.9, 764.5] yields 25.32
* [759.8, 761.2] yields 20.38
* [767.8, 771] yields 13.94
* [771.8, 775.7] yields 18.66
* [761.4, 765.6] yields 22.56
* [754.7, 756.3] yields 24.12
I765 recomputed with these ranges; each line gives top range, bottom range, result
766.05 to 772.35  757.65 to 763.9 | 0.58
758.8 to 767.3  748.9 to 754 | 0.76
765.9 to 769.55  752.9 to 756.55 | 0.49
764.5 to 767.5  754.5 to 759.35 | 0.52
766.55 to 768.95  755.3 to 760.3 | 0.51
